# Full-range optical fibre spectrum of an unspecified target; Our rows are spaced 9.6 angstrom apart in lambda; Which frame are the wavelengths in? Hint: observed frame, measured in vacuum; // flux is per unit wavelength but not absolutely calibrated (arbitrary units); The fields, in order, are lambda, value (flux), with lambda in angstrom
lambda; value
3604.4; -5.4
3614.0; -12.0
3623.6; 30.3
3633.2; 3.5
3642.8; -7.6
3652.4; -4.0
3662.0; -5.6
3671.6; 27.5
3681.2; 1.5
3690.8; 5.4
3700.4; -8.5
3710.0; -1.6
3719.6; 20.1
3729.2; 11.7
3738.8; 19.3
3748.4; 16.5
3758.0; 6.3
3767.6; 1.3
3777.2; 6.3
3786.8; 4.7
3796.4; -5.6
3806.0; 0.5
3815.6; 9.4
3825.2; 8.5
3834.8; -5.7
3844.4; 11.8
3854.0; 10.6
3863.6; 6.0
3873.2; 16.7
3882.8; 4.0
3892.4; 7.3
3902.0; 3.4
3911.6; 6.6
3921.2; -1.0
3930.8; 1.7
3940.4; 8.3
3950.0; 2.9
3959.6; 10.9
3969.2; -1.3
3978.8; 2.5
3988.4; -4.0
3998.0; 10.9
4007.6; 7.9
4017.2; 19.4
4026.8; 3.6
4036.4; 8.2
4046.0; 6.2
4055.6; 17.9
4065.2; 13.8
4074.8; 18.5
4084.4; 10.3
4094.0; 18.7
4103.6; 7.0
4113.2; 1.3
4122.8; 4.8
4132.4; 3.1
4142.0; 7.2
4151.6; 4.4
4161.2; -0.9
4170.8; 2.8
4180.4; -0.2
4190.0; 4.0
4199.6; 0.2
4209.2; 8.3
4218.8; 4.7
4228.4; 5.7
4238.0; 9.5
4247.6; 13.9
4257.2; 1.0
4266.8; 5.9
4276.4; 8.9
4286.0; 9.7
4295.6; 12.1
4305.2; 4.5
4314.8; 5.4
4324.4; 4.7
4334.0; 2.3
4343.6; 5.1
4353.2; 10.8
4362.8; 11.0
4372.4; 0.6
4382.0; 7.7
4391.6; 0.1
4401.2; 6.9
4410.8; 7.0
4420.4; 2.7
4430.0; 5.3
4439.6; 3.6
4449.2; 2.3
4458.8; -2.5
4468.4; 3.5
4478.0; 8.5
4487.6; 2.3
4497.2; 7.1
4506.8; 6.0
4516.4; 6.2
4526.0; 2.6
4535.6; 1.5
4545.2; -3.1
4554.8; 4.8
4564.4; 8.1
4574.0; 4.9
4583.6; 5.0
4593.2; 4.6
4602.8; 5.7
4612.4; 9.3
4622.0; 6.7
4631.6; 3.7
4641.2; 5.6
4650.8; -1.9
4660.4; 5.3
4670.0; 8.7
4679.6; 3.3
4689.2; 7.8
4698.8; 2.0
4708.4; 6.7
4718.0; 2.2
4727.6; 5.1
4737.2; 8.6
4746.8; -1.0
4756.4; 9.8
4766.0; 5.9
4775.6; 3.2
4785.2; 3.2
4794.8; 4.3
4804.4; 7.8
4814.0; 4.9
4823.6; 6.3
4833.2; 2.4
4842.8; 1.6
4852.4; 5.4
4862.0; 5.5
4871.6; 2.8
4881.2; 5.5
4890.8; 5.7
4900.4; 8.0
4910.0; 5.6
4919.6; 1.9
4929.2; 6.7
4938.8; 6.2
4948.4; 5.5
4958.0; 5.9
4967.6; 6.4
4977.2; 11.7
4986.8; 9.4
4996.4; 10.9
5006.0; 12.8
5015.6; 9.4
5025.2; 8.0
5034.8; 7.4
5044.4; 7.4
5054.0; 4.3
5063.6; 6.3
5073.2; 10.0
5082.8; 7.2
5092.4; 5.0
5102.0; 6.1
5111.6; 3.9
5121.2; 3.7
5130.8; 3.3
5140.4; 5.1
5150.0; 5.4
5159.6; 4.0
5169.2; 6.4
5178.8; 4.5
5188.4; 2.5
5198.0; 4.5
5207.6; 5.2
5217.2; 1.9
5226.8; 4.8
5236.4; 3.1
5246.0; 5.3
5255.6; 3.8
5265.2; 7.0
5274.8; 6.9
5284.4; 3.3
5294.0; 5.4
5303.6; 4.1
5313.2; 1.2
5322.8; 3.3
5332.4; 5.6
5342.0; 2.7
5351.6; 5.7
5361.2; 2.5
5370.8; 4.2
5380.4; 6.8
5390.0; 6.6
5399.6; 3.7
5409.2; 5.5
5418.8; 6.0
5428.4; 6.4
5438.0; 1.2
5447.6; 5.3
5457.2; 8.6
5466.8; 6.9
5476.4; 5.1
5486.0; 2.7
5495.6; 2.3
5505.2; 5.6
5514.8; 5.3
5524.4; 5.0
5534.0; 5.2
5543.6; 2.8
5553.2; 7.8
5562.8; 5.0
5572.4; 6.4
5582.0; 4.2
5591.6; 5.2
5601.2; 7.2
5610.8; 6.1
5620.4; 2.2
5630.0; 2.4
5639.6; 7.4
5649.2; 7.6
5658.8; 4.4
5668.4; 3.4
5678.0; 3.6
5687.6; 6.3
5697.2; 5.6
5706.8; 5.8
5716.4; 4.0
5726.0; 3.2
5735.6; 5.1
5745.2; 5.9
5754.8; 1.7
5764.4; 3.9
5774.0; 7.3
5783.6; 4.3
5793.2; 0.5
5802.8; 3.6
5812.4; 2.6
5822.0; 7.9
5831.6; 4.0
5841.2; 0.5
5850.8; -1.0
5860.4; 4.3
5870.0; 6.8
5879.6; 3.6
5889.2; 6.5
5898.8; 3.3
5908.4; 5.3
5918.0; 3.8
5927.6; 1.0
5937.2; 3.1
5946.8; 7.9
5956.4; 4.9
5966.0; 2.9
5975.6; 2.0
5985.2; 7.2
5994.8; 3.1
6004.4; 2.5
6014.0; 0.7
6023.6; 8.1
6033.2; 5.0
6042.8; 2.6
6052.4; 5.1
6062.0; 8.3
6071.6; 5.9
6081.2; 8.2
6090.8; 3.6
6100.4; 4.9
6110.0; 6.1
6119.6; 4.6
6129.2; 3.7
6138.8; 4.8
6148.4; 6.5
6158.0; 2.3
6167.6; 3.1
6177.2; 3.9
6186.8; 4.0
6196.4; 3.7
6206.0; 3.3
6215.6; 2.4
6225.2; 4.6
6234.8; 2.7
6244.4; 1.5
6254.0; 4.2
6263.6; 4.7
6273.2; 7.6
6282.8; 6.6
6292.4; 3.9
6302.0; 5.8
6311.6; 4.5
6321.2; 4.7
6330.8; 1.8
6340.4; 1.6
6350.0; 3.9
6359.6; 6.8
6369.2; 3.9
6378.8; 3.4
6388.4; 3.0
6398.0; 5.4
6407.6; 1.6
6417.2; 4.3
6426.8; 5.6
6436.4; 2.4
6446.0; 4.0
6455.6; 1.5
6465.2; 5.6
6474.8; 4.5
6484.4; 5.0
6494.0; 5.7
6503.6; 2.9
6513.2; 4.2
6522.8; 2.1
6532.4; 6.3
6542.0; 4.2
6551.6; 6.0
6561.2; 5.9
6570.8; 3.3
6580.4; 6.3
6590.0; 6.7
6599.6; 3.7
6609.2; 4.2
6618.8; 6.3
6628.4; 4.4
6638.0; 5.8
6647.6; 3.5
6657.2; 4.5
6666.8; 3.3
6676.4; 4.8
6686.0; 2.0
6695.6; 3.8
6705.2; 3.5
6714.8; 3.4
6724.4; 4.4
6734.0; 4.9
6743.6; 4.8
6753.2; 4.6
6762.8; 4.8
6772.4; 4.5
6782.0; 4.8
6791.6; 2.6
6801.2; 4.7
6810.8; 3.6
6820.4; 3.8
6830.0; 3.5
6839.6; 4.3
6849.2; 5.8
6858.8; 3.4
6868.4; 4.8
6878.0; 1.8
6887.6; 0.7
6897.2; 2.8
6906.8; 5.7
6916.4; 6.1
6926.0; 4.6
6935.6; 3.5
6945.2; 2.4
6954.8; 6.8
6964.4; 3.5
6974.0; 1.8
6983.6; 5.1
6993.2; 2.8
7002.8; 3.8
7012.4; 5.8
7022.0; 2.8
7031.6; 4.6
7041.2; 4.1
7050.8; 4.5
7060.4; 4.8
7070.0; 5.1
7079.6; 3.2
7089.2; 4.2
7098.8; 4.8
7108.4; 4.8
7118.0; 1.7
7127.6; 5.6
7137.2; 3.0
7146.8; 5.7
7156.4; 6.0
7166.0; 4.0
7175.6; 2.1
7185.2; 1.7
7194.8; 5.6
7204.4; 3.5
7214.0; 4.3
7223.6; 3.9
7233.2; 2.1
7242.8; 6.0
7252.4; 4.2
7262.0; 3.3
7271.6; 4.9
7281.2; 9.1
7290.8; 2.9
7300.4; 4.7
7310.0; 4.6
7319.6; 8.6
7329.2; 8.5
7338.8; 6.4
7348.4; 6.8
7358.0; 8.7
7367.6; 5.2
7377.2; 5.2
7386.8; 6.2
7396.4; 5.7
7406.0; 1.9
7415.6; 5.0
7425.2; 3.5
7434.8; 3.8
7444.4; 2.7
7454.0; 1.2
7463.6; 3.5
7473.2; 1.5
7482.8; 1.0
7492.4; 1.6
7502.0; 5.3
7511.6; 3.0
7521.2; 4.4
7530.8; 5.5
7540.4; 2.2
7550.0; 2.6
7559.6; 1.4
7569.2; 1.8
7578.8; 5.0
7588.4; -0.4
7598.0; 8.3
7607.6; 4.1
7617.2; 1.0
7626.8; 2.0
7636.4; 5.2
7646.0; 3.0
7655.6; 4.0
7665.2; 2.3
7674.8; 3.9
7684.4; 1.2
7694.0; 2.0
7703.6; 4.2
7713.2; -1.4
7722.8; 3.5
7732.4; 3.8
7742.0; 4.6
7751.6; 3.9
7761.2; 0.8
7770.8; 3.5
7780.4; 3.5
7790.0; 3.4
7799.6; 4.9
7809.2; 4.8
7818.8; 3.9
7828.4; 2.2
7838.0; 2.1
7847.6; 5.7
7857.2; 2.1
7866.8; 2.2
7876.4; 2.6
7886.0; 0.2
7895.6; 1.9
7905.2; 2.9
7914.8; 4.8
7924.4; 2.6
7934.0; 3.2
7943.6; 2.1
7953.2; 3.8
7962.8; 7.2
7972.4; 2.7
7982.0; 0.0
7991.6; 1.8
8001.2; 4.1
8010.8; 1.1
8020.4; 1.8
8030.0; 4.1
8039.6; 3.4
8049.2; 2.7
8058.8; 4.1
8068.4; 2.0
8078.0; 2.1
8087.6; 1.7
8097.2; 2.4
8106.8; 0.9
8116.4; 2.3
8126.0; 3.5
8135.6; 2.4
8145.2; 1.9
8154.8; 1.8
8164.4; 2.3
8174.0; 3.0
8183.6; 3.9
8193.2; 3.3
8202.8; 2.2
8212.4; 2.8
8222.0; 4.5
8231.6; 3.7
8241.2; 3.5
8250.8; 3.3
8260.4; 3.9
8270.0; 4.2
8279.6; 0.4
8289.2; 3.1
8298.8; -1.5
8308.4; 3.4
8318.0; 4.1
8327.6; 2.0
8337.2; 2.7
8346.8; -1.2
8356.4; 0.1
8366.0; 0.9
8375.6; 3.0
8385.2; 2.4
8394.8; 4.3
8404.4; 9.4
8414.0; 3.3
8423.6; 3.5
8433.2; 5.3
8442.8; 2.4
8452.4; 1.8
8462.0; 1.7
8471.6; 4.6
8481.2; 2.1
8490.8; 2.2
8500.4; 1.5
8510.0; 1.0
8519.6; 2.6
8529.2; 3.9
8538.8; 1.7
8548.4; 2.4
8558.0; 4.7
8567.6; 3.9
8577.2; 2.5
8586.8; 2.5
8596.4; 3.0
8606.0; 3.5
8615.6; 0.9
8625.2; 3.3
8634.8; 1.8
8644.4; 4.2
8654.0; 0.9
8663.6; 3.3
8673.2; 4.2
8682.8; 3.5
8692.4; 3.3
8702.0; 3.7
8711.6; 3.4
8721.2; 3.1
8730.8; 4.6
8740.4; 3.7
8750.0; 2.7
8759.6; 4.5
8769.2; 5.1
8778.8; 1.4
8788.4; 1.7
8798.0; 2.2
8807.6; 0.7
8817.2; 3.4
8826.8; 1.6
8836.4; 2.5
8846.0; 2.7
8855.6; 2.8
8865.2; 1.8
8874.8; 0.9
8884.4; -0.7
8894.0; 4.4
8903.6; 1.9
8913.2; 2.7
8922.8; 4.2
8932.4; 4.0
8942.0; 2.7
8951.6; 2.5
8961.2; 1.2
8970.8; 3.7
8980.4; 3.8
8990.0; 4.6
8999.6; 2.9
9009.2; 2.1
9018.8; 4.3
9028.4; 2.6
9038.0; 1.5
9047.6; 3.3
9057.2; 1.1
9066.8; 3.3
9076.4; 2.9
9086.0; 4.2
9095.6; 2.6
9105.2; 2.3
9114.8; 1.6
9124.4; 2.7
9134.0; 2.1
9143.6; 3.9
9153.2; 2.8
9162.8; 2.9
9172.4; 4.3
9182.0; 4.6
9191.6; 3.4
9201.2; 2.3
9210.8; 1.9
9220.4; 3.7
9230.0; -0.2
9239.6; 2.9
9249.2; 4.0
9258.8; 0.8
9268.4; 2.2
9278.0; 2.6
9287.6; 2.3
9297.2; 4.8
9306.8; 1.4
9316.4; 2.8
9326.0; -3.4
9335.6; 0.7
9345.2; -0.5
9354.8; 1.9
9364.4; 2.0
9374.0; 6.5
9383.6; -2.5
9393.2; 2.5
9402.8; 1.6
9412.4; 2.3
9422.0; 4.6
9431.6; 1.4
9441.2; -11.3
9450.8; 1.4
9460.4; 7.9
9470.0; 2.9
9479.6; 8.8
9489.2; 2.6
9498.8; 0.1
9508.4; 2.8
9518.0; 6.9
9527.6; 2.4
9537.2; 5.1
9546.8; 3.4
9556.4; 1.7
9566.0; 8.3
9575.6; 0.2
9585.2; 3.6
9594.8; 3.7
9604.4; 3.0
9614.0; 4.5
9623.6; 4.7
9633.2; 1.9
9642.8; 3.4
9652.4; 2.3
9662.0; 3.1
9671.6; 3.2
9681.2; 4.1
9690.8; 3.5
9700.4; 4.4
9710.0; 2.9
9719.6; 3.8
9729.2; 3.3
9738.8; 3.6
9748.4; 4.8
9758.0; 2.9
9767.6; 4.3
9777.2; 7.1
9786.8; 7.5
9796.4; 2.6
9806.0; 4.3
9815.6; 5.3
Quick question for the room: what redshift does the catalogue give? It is 1.623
